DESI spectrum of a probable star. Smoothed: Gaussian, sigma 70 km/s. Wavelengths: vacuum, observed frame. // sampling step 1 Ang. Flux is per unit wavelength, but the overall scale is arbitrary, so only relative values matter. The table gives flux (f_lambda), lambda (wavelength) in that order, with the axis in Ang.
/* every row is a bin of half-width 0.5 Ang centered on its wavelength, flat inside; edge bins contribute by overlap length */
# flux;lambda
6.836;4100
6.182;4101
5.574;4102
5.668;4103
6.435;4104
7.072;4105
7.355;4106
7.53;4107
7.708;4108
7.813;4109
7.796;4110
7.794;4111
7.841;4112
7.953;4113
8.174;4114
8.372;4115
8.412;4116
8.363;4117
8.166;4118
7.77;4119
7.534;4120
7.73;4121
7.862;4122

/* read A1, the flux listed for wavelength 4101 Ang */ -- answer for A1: 6.182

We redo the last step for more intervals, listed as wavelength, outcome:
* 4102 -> 5.574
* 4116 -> 8.412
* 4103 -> 5.668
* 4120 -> 7.534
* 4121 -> 7.73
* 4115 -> 8.372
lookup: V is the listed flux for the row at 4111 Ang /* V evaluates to 7.794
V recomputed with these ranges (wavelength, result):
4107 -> 7.53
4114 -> 8.174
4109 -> 7.813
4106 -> 7.355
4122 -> 7.862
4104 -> 6.435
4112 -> 7.841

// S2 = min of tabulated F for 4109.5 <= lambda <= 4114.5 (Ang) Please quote 7.794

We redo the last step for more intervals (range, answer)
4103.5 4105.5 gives 6.435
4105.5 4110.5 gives 7.355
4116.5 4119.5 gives 7.77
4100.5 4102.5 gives 5.574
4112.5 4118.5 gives 7.953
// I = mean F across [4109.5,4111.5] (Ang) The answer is 7.79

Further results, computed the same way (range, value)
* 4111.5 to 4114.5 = 7.99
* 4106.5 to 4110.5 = 7.71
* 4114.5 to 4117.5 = 8.38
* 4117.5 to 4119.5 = 7.97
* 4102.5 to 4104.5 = 6.05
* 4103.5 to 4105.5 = 6.75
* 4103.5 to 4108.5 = 7.22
